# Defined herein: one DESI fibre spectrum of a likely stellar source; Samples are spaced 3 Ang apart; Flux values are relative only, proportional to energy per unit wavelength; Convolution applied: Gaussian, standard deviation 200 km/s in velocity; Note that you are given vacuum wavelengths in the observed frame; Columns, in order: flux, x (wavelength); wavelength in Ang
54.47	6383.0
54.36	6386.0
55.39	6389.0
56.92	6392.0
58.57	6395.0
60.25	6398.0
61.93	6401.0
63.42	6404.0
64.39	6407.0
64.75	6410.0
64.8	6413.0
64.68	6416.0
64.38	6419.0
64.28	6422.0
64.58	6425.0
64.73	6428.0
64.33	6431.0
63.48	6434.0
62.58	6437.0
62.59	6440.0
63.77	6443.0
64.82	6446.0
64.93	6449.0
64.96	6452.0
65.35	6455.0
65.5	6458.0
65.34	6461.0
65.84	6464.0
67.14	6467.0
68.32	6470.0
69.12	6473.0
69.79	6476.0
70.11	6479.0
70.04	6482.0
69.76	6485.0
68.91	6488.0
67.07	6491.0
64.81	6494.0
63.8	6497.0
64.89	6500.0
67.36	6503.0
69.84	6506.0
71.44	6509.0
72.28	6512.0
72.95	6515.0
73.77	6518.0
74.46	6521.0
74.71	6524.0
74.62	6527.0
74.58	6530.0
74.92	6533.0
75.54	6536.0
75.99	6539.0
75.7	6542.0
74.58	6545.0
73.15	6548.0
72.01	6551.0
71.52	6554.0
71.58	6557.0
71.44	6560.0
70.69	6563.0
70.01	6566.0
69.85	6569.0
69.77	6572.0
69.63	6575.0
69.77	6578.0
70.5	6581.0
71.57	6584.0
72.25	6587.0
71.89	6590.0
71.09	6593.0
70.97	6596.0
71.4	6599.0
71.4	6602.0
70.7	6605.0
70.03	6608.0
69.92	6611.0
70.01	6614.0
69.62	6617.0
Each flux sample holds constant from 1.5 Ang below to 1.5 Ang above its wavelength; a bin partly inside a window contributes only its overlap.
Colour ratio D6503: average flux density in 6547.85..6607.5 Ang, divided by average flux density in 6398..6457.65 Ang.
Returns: 1.11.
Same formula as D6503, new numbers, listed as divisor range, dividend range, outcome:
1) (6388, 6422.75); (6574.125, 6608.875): 1.14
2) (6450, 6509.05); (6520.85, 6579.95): 1.08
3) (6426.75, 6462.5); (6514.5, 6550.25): 1.16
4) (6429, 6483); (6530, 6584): 1.09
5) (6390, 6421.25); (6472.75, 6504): 1.09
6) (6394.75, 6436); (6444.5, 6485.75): 1.06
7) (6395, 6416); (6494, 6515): 1.08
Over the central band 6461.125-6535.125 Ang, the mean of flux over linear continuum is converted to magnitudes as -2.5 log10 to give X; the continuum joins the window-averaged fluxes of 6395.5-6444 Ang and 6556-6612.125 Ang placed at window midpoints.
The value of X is -0.05 mag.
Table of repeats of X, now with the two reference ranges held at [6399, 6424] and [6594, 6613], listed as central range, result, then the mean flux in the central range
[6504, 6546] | -0.09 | 73.9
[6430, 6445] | 0.03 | 63.4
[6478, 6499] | -0.02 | 67.7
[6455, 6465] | 0.00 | 65.5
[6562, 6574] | -0.01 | 70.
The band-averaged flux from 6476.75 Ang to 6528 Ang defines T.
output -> 70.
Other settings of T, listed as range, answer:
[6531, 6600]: 72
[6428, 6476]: 65.3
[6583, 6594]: 71.7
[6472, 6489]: 69.7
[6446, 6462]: 65.2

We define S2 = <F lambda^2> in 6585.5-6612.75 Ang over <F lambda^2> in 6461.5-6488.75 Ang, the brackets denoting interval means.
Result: 1.08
